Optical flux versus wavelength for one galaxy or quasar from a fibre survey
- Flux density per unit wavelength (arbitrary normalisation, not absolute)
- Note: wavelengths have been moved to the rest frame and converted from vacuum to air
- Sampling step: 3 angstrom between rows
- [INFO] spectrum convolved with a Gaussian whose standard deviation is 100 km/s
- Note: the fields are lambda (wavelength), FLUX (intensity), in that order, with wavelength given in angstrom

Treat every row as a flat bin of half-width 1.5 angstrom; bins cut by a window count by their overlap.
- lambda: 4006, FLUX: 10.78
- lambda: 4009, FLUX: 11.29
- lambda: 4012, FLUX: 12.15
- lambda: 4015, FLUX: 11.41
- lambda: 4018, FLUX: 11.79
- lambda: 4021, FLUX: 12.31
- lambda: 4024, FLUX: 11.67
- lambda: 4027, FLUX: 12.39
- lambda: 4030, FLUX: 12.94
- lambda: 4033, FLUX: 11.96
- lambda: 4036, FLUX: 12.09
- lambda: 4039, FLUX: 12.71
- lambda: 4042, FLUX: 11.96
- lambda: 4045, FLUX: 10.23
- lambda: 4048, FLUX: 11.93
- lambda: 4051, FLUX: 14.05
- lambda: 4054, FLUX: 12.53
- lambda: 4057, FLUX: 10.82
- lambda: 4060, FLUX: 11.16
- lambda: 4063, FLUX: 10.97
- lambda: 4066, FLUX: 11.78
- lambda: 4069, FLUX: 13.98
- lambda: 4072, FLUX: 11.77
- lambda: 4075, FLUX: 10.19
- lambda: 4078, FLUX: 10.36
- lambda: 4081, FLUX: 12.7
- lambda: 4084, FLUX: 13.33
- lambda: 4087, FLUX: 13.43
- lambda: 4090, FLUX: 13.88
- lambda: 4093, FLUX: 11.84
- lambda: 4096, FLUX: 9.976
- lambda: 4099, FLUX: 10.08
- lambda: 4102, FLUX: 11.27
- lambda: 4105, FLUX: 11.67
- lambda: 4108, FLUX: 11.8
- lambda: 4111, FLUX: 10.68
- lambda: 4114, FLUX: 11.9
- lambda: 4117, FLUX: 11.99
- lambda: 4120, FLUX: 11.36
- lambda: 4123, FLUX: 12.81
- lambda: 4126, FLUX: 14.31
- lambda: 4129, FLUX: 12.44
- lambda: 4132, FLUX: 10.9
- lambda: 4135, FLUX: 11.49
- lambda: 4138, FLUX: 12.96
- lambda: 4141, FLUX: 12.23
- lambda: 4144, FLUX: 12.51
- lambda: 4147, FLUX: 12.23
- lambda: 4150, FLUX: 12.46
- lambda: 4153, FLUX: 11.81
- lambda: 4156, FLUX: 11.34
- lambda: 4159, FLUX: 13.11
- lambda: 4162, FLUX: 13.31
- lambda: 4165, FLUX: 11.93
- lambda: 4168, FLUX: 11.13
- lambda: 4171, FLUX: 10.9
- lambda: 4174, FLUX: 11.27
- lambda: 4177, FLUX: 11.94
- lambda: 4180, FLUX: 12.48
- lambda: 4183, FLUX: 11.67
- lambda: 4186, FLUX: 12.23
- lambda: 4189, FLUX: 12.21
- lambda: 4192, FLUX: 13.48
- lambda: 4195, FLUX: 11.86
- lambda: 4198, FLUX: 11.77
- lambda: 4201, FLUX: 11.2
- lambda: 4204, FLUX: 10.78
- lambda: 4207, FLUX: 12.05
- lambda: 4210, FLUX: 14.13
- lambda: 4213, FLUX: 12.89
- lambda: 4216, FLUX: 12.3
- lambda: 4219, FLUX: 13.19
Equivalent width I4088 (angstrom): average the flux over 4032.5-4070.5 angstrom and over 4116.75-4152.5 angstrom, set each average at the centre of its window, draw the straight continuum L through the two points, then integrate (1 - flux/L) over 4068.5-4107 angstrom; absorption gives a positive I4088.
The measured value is 0.99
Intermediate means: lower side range 12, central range 11.8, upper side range 12.3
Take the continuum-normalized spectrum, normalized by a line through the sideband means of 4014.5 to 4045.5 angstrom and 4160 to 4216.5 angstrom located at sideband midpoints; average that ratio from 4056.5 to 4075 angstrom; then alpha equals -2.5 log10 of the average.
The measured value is 0.03 mag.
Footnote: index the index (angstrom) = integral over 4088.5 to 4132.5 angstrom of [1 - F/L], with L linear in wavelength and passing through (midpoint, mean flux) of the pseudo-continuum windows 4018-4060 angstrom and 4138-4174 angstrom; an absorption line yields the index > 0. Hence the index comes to 1.0 angstrom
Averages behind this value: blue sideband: 12.1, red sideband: 12.1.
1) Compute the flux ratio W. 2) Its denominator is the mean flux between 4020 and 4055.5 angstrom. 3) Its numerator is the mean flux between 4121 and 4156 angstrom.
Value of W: 1.01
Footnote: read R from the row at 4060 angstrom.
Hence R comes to 11.16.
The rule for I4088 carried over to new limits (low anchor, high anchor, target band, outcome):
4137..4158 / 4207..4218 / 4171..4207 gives 2.4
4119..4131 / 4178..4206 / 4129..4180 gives 1.6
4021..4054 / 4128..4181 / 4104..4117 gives 0.6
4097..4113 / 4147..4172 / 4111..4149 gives -2.2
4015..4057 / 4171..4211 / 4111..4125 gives 0.1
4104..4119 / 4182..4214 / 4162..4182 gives 0.5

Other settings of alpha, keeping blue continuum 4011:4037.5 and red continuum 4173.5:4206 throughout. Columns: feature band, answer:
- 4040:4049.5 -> 0.06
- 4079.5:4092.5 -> -0.10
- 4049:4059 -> -0.03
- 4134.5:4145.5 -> -0.04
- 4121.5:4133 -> -0.06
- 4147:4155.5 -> -0.01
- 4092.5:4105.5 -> 0.11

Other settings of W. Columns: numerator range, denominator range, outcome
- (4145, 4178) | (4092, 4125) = 1.05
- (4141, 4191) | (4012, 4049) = 1.01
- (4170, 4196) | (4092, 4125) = 1.05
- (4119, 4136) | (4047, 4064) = 1.03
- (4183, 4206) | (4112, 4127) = 0.96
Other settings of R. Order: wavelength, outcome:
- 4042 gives 11.96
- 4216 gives 12.3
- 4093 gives 11.84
